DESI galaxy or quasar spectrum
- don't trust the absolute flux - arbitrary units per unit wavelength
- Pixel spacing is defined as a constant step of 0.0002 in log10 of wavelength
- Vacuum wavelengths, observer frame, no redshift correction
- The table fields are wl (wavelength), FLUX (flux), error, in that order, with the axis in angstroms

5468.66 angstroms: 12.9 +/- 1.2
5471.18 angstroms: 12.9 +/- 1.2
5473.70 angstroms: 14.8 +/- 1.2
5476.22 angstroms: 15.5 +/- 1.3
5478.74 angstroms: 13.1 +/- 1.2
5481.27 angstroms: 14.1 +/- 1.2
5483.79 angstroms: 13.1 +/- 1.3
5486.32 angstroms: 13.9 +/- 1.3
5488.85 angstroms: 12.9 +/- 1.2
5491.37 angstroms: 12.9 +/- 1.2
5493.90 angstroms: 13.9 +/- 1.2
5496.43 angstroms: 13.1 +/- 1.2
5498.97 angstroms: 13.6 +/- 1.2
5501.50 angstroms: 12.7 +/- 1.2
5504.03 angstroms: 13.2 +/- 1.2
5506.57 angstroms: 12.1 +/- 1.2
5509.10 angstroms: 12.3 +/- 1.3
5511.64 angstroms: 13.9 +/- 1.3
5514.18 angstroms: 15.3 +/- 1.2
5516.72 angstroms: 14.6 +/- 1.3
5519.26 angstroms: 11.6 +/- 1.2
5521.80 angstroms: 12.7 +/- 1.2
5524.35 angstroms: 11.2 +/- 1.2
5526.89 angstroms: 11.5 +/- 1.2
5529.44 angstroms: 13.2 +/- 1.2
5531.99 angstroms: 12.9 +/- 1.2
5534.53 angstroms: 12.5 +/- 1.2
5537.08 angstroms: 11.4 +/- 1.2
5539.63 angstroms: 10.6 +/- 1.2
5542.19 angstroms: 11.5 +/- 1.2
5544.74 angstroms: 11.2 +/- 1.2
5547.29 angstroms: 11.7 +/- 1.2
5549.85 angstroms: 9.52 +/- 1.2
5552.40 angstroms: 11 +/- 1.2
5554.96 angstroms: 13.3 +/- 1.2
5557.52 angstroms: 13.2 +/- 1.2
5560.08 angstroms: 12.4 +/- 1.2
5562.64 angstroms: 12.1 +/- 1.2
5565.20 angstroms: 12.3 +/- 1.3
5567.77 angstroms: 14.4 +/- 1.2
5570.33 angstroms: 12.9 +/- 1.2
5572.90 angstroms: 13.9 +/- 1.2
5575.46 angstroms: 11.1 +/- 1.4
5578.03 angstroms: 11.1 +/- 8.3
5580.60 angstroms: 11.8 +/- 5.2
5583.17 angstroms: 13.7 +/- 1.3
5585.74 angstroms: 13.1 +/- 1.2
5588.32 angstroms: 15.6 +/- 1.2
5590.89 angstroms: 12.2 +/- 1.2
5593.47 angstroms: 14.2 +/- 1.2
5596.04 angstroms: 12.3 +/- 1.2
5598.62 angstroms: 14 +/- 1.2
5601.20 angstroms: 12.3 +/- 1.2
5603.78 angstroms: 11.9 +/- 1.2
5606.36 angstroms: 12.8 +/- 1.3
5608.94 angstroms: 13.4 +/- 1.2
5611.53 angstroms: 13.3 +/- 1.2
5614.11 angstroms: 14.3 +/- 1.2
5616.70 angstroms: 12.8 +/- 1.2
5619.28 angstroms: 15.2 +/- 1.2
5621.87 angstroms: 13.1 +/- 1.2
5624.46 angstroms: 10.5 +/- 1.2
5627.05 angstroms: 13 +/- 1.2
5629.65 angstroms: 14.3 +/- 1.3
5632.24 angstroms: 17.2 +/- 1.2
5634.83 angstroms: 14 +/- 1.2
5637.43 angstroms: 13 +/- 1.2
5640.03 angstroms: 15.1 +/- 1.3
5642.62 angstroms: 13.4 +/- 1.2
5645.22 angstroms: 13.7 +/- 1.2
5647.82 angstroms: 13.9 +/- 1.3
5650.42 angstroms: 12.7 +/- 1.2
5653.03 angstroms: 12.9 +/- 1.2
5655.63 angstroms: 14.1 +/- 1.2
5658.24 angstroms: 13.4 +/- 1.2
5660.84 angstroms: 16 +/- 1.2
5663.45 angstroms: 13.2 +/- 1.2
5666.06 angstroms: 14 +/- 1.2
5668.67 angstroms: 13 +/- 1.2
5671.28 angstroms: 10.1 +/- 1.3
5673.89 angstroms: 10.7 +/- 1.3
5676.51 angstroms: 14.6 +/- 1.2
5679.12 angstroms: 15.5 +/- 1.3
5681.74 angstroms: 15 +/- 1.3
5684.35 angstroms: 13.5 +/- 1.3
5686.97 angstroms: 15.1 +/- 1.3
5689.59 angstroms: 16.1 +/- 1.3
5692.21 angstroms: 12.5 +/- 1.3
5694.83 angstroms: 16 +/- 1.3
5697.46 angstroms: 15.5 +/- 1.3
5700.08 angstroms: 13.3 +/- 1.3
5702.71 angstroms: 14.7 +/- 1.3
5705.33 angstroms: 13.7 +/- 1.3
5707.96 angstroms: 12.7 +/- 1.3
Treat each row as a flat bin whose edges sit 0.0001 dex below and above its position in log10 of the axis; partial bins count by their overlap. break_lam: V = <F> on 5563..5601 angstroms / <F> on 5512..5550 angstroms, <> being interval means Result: 1.1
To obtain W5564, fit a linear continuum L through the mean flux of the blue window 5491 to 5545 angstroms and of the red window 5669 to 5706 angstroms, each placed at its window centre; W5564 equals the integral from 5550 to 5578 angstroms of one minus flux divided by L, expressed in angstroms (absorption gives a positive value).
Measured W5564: 1.2 angstroms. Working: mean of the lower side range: 12.7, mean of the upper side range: 14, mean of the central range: 12.5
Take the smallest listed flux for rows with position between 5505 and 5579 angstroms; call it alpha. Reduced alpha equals 9.52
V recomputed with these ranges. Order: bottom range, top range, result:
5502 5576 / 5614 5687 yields 1.10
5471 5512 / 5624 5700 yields 1.04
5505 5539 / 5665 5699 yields 1.10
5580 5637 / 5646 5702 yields 1.03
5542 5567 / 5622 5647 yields 1.16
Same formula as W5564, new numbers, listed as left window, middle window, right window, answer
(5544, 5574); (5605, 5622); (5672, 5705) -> -0.5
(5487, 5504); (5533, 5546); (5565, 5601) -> 1.6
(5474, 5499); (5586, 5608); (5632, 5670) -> 1.0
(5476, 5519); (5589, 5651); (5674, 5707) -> 2.7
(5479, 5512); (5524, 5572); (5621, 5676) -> 4.3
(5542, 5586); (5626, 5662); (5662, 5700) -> -1.8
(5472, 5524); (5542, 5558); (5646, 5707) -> 2.4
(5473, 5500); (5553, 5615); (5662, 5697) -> 3.7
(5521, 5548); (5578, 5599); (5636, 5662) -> -0.7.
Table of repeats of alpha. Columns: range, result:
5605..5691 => 10.1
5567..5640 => 10.5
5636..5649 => 13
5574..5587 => 11.1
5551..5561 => 11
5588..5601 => 12.2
